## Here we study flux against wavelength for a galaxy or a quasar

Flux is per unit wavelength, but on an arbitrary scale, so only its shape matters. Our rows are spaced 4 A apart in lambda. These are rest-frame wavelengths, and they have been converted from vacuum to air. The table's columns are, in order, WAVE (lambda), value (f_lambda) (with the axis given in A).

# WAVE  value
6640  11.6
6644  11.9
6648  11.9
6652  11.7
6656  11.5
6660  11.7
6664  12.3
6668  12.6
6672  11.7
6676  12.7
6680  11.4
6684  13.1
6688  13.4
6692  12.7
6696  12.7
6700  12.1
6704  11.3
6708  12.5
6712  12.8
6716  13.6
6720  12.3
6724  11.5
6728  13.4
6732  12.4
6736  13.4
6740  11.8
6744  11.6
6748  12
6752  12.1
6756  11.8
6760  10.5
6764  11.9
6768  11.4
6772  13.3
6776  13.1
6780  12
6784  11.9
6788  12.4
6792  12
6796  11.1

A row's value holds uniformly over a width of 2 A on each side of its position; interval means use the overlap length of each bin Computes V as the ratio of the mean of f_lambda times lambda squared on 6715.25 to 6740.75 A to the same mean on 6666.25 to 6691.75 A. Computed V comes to 1.0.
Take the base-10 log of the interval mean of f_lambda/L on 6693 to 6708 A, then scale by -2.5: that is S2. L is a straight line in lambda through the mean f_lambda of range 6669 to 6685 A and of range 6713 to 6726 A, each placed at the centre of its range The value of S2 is 0.02 mag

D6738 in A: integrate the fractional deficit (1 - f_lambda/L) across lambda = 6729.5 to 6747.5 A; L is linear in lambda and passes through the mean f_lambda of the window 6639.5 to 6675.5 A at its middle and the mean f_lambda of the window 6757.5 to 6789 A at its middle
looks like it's -0.4 A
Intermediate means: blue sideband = 11.9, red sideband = 12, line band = 12.3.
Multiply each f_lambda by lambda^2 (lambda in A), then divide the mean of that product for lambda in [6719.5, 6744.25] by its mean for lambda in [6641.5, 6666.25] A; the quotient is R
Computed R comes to 1.07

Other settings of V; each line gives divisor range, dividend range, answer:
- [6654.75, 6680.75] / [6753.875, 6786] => 1.03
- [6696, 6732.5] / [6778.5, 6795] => 0.99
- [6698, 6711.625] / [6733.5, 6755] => 1.02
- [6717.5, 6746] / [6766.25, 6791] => 1.01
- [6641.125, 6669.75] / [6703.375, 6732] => 1.07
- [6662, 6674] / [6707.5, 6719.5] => 1.08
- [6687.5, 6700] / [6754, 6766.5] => 0.91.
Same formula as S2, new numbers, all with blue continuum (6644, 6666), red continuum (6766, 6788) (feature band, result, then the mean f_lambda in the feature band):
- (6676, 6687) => -0.044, 12.4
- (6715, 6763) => 0.001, 12.2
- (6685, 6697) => -0.086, 13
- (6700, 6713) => -0.008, 12.1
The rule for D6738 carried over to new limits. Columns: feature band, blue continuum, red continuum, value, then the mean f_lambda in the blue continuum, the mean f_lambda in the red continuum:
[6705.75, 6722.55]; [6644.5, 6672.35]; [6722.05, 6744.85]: -0.6 A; 11.9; 12.4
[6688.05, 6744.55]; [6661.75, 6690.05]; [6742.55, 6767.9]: -2.1 A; 12.5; 11.6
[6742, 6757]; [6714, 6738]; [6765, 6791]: 0.8 A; 12.8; 12.3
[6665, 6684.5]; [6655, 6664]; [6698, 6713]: -0.6 A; 11.8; 12.1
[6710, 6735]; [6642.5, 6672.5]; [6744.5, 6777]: -1.6 A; 11.9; 12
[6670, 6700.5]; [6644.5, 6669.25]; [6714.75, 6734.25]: -0.7 A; 11.9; 12.6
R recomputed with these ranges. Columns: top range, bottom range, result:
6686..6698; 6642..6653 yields 1.11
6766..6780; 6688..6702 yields 1.01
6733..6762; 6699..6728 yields 0.97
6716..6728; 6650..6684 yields 1.05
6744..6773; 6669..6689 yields 0.97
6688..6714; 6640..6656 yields 1.07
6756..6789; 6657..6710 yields 1.00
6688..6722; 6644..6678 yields 1.06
